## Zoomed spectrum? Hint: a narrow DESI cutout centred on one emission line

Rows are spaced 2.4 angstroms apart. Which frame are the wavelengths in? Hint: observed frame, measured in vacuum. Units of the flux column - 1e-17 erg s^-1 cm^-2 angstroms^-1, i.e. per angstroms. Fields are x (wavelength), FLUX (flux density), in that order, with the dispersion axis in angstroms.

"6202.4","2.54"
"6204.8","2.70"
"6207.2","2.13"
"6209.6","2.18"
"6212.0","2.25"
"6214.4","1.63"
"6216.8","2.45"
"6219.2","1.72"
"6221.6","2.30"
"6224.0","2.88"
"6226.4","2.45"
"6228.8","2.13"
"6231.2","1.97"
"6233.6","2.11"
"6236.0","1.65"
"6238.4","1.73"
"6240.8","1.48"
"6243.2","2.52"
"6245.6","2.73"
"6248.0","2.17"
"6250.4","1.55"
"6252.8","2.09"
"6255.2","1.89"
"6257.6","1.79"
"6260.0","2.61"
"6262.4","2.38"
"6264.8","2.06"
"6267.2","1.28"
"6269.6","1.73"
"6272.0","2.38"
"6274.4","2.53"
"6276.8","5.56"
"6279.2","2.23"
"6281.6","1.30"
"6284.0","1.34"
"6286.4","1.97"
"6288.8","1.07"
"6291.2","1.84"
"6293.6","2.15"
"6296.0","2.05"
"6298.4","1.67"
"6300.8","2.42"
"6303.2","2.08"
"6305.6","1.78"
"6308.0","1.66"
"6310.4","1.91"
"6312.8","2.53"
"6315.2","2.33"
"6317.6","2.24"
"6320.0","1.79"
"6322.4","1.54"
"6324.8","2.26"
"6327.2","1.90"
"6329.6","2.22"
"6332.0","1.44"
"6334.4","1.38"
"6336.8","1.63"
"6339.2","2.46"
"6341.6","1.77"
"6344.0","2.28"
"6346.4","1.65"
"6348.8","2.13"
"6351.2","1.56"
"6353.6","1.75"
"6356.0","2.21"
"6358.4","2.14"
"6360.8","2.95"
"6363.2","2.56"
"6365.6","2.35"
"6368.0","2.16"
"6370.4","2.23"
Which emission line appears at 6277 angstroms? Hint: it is H-beta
